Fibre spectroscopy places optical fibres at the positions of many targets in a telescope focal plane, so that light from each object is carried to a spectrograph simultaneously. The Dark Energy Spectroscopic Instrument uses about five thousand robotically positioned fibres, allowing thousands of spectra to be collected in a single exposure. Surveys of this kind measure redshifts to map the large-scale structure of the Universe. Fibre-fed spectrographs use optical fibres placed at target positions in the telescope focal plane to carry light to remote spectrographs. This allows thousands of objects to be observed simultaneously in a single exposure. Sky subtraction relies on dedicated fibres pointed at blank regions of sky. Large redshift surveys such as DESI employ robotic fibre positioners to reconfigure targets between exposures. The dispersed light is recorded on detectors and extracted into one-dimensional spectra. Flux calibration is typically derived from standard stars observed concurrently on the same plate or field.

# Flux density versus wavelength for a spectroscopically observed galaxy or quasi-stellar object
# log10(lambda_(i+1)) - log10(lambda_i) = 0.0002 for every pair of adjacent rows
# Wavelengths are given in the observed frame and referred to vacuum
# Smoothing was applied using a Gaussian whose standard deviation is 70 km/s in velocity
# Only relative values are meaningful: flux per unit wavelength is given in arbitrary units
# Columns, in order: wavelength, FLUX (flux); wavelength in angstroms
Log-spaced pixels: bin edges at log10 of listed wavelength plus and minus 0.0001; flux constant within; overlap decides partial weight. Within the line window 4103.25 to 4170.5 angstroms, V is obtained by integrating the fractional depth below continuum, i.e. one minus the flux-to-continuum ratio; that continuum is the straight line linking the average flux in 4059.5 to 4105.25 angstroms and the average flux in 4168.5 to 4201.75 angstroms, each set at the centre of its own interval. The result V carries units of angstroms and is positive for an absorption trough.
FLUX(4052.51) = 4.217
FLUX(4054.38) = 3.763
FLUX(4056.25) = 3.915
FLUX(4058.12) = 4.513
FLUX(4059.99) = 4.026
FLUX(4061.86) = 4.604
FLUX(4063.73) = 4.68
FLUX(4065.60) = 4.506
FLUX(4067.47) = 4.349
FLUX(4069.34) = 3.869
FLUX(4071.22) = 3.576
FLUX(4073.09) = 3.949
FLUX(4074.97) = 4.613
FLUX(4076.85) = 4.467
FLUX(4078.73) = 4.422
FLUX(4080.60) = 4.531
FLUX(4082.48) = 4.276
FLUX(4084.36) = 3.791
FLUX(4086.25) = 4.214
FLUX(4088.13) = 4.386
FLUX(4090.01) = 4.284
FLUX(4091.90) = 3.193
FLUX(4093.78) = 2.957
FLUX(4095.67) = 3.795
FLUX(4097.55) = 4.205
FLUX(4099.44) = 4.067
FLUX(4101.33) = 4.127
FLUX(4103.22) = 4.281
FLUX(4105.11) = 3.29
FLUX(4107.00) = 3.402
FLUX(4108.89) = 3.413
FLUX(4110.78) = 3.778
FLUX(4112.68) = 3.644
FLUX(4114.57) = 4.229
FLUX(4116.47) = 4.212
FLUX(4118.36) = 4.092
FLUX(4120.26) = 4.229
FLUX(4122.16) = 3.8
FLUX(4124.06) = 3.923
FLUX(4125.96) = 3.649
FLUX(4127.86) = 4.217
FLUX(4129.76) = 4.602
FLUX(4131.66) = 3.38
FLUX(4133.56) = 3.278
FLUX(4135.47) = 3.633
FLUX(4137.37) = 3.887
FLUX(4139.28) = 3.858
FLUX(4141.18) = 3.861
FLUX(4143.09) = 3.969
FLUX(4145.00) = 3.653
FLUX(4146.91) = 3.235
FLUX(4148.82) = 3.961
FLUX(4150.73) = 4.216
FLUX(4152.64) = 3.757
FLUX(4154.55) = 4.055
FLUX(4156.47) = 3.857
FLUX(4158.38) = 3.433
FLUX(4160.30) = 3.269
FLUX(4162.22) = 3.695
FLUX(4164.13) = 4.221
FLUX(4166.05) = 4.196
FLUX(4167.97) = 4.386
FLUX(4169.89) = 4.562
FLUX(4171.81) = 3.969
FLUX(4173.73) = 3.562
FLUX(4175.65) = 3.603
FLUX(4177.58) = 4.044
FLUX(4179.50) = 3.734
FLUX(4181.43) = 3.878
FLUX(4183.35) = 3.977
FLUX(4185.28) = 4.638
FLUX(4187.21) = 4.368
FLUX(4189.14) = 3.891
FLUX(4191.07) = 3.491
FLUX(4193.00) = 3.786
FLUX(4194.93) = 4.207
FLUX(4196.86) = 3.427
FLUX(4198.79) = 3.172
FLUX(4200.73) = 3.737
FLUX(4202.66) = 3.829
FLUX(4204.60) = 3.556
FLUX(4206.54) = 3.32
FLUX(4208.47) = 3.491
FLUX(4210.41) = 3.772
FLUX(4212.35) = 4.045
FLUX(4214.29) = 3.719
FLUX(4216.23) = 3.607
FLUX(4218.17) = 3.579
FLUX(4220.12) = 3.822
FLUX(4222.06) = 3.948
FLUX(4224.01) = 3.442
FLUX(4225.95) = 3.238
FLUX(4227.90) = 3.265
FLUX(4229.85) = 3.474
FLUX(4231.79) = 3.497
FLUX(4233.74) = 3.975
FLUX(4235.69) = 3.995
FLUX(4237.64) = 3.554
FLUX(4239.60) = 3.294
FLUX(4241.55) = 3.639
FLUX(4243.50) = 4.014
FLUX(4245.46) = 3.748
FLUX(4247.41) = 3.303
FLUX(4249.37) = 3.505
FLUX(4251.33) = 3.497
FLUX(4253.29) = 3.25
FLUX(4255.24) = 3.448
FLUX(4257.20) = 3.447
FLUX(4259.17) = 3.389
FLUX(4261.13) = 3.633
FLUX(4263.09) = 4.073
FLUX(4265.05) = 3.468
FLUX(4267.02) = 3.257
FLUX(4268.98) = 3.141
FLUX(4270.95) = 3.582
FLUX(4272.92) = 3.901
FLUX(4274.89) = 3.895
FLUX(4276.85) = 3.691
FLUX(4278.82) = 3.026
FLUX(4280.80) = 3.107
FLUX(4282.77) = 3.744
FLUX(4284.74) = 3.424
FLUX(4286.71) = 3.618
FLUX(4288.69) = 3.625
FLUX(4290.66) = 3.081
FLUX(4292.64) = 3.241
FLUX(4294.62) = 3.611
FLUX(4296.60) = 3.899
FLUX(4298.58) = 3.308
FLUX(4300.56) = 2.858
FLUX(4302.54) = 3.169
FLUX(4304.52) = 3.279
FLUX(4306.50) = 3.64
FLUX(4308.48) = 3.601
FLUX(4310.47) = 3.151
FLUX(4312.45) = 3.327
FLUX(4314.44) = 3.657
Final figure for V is 2.3 angstroms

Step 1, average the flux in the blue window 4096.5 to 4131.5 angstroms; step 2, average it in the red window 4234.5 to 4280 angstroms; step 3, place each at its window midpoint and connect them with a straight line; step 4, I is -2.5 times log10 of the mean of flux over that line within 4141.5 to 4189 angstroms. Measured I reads -0.03 mag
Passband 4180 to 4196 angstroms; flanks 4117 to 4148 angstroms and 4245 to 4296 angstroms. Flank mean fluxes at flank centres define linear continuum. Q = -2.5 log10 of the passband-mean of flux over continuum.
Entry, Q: -0.09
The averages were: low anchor 3.83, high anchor 3.49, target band 4.02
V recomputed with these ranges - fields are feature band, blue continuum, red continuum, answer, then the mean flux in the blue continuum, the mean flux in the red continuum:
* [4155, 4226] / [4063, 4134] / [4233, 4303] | -1.4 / 3.99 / 3.51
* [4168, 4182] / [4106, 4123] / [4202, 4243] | -0.8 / 3.87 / 3.62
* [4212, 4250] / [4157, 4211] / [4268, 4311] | 0.3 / 3.83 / 3.44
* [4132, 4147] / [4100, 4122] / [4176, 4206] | 0.7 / 3.88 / 3.83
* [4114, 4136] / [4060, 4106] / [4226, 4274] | 0.1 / 4.1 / 3.55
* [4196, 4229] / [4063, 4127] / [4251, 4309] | 0.7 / 4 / 3.46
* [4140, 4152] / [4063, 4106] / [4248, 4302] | 0.2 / 4.08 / 3.47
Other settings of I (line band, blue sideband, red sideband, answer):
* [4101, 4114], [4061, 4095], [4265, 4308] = 0.096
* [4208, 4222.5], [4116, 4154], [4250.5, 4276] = -0.025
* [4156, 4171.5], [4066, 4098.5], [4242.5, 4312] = -0.040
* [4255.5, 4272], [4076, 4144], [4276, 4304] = -0.011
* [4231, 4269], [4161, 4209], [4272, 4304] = 0.011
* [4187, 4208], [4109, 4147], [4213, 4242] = 0.001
